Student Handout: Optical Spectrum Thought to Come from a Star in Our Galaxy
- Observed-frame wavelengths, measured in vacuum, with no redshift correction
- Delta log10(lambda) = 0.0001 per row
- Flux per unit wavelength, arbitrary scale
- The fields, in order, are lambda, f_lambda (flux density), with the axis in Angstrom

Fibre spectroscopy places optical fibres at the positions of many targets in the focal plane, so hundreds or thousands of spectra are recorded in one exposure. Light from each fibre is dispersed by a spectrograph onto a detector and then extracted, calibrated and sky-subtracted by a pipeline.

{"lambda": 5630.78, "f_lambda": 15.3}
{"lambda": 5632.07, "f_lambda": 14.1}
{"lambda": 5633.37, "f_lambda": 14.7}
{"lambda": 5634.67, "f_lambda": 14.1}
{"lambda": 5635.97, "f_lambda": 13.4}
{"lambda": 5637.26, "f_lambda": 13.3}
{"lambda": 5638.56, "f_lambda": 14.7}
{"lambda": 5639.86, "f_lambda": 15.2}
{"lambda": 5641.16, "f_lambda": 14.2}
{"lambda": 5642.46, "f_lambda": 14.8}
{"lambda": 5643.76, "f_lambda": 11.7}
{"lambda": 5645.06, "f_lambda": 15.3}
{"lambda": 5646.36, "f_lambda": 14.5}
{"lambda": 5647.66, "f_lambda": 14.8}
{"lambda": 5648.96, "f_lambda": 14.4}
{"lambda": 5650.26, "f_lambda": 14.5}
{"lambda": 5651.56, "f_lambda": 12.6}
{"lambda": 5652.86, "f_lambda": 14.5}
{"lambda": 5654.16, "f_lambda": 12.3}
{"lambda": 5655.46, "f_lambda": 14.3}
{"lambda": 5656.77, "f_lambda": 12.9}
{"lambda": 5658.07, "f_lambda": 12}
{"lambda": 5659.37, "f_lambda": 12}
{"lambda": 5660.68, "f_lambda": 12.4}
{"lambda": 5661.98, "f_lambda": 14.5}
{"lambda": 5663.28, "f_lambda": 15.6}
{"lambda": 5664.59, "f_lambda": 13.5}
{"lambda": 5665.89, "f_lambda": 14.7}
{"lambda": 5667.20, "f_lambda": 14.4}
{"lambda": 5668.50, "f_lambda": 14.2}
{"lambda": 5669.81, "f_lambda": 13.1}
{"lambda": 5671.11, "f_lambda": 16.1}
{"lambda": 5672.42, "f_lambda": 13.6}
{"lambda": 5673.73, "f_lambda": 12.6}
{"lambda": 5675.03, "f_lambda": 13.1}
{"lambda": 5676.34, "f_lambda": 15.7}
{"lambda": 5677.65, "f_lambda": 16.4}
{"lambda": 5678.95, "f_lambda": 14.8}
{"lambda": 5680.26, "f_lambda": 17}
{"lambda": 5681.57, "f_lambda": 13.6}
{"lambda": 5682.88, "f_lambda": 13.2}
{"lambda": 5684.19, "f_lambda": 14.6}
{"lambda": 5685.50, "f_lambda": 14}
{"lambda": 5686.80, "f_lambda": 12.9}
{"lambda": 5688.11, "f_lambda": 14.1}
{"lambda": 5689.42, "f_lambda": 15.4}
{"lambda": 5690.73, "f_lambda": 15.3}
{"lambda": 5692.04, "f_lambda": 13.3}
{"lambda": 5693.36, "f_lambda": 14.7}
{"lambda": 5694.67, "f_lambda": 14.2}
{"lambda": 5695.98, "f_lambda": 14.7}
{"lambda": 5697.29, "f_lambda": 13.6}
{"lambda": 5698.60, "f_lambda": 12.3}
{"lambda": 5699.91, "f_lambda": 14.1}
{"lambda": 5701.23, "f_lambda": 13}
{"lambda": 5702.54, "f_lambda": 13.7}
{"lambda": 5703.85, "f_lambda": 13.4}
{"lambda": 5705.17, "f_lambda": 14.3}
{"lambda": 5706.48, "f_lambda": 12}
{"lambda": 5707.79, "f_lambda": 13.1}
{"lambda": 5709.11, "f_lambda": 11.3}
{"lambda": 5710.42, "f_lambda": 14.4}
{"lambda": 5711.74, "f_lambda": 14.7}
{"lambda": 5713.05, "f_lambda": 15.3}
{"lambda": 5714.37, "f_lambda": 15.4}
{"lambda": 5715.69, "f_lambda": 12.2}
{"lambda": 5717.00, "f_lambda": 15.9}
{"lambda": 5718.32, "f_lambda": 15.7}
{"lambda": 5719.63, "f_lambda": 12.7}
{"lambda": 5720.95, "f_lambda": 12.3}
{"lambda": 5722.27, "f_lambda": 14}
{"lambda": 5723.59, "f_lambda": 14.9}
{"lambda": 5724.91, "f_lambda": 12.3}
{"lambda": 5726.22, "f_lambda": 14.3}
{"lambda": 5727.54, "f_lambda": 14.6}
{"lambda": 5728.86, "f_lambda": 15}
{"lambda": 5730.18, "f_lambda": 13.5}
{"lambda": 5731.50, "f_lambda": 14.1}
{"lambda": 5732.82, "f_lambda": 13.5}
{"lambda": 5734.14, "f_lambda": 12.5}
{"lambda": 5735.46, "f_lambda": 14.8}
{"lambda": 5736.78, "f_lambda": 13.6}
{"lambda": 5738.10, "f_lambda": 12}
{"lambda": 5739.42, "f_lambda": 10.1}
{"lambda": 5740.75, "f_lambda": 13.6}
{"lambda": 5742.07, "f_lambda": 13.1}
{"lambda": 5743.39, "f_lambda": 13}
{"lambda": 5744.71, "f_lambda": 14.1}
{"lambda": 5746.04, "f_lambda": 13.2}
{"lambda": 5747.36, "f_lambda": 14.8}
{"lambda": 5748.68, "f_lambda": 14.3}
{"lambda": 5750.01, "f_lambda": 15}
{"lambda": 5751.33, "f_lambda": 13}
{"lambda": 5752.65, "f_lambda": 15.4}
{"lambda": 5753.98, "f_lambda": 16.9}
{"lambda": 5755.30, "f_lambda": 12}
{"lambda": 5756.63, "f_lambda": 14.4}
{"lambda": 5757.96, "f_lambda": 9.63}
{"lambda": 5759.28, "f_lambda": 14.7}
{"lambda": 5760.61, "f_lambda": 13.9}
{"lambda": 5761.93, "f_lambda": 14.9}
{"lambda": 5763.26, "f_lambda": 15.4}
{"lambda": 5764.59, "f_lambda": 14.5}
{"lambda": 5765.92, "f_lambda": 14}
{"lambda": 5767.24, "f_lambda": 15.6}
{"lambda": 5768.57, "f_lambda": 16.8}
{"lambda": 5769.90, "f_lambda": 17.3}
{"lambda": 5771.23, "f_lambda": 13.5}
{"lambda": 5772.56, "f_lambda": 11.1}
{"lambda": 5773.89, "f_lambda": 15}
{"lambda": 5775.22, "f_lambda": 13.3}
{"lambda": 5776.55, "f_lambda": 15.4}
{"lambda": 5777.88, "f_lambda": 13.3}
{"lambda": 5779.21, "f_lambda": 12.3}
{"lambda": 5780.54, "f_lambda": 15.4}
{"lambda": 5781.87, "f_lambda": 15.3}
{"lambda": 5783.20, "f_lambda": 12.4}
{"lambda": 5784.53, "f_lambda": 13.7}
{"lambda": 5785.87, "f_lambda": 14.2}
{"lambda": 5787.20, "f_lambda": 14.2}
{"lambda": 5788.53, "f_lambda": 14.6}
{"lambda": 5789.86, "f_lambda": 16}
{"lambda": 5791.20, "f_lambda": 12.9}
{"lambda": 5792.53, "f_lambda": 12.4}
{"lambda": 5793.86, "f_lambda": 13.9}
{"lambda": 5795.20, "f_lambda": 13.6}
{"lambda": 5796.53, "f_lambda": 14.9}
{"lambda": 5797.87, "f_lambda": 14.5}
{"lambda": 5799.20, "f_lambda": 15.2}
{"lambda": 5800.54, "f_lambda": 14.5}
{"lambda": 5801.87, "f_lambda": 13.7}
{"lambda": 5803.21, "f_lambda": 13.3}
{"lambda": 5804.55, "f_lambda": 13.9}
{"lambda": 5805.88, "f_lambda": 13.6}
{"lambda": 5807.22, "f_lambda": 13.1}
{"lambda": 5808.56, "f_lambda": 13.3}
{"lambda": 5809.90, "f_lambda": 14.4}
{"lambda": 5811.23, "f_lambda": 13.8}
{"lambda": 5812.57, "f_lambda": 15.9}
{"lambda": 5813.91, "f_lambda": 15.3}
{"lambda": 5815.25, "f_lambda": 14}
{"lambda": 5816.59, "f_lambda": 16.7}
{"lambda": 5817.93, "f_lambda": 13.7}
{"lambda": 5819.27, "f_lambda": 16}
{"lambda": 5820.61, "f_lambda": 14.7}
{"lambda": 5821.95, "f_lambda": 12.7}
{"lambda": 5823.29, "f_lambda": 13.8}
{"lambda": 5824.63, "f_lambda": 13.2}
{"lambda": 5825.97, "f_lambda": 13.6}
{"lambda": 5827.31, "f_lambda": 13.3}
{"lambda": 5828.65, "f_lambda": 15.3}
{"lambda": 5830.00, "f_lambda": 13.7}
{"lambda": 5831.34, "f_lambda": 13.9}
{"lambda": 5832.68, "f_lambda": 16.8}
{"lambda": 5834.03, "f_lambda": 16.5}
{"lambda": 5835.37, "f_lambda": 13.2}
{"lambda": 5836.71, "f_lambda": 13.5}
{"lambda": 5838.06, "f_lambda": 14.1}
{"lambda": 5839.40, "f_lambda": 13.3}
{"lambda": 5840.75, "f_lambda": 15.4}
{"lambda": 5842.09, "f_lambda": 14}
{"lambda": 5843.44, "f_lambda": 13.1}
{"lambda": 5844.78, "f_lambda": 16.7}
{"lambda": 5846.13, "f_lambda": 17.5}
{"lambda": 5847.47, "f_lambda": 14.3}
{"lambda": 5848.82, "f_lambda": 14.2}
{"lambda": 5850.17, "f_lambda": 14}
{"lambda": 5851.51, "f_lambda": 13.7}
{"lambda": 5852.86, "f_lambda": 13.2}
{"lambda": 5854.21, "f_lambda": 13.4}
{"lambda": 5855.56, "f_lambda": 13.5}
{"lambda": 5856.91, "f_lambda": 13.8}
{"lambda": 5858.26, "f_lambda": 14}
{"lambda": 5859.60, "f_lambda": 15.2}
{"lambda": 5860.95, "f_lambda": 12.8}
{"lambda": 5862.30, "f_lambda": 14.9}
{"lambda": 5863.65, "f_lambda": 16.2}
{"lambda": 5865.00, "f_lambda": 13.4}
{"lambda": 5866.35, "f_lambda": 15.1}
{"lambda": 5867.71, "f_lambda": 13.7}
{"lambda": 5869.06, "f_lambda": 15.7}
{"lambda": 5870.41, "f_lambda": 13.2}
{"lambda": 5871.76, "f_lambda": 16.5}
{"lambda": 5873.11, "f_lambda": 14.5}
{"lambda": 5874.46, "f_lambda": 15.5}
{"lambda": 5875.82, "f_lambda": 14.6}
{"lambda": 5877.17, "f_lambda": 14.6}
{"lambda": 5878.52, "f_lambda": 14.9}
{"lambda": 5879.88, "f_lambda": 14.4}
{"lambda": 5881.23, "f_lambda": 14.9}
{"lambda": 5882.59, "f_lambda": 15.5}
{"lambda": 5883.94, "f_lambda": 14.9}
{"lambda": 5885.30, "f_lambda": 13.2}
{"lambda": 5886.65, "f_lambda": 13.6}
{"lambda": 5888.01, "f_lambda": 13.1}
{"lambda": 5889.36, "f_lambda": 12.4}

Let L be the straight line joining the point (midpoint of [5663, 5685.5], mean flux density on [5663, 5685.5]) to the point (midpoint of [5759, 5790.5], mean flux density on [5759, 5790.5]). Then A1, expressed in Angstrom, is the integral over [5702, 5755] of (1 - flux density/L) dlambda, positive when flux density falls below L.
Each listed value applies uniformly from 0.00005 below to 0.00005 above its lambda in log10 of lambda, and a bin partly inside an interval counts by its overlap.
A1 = 2.4 Angstrom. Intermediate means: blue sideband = 14.4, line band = 13.8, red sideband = 14.4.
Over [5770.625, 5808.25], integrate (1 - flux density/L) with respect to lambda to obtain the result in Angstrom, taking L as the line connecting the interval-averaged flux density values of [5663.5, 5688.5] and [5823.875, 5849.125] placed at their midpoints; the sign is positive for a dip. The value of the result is 1.5 Angstrom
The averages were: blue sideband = 14.3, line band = 13.9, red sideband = 14.5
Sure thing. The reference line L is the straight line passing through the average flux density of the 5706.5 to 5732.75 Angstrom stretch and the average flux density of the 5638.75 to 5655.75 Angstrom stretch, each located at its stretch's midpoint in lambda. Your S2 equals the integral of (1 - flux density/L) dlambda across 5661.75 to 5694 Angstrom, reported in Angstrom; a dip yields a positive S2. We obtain -0.9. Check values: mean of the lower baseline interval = 14.1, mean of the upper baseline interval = 13.9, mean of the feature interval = 14.4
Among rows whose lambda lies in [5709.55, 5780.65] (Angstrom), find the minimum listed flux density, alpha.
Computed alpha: 9.63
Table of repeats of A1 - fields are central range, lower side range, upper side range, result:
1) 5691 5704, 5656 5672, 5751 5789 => 0.1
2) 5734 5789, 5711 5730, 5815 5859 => 1.1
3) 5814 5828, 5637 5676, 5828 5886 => 0.2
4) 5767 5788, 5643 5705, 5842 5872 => -0.1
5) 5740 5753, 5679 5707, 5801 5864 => 0.2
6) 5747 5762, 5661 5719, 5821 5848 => 0.3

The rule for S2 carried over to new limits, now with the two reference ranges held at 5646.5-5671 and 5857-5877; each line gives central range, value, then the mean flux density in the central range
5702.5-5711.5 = 0.5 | 13.2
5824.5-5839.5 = 0.2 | 14.3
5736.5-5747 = 0.9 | 12.9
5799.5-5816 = 0.3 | 14.1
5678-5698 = -0.7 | 14.4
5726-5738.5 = 0.2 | 13.8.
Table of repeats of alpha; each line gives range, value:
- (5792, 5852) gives 12.4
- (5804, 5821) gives 13.1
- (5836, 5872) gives 12.8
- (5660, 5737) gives 11.3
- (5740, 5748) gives 13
